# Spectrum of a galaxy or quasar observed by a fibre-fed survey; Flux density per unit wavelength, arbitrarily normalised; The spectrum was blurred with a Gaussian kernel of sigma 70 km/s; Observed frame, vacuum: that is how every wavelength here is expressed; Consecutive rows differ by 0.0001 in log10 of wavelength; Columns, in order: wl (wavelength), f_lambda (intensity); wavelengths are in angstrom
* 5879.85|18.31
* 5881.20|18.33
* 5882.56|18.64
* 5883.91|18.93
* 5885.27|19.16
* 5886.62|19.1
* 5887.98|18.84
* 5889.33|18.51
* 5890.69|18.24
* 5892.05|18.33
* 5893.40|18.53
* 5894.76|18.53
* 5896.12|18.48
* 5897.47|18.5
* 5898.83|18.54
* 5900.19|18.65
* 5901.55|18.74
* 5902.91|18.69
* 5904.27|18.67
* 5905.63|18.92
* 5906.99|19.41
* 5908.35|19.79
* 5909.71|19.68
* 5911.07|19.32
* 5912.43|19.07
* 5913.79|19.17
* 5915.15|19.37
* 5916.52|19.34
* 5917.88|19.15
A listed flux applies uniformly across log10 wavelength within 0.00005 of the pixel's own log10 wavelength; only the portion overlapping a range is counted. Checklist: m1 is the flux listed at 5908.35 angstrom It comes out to 19.79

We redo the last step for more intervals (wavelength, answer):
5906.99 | 19.41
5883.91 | 18.93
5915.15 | 19.37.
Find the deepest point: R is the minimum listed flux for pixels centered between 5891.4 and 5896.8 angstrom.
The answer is 18.33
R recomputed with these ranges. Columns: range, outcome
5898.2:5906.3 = 18.54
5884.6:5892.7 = 18.24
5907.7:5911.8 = 19.32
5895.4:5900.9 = 18.48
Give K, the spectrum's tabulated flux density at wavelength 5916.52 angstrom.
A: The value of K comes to 19.34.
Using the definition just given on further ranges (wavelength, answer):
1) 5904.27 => 18.67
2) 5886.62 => 19.1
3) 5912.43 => 19.07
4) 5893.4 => 18.53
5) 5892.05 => 18.33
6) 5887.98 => 18.84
